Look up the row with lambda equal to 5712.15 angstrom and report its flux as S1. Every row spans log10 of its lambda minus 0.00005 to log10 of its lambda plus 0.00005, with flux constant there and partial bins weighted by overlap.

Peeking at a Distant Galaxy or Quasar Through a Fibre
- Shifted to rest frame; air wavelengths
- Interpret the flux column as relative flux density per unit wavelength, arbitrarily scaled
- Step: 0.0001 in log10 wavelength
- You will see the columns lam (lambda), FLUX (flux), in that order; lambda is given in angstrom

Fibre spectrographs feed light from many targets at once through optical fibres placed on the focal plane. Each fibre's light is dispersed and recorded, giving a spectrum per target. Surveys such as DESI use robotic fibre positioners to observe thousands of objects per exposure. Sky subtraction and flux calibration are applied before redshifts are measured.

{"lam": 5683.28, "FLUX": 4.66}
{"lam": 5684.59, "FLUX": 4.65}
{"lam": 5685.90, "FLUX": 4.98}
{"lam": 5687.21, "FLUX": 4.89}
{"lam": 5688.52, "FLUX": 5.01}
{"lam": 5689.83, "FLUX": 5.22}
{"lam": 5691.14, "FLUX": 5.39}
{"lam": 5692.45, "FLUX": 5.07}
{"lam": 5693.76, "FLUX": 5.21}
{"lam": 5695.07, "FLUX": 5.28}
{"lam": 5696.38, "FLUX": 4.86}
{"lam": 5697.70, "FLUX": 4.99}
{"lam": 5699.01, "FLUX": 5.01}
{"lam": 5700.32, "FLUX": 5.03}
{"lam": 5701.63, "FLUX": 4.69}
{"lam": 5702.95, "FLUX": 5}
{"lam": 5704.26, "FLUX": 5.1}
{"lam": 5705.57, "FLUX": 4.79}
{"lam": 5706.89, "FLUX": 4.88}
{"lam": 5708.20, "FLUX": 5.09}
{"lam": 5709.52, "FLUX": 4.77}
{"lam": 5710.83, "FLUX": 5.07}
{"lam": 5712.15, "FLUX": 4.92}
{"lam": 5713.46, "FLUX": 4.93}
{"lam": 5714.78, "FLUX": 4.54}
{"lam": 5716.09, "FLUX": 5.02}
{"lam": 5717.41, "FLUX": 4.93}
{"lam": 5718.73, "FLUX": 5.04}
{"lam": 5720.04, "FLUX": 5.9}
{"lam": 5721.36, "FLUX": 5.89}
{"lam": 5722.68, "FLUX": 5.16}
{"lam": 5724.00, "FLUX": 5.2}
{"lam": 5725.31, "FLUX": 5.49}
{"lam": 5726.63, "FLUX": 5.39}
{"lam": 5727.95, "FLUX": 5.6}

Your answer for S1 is 4.92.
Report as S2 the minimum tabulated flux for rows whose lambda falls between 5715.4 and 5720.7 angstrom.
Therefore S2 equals 4.93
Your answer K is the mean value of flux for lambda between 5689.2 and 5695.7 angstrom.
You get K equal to 5.24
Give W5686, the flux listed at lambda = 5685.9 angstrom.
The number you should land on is 4.98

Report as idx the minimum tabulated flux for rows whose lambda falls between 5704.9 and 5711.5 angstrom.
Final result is 4.77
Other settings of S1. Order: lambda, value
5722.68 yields 5.16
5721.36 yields 5.89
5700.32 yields 5.03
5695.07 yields 5.28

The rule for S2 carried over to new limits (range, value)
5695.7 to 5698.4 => 4.86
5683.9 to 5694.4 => 4.65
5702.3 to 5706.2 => 4.79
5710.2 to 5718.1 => 4.54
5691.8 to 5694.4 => 5.07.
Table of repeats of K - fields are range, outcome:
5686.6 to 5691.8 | 5.13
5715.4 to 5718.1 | 4.97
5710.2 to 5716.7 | 4.9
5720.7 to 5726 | 5.44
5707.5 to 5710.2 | 4.94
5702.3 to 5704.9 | 5.06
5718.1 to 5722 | 5.62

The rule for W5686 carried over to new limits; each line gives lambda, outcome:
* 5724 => 5.2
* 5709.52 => 4.77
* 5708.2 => 5.09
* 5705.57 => 4.79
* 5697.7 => 4.99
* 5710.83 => 5.07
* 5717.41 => 4.93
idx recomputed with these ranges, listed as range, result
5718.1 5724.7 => 5.04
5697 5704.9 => 4.69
